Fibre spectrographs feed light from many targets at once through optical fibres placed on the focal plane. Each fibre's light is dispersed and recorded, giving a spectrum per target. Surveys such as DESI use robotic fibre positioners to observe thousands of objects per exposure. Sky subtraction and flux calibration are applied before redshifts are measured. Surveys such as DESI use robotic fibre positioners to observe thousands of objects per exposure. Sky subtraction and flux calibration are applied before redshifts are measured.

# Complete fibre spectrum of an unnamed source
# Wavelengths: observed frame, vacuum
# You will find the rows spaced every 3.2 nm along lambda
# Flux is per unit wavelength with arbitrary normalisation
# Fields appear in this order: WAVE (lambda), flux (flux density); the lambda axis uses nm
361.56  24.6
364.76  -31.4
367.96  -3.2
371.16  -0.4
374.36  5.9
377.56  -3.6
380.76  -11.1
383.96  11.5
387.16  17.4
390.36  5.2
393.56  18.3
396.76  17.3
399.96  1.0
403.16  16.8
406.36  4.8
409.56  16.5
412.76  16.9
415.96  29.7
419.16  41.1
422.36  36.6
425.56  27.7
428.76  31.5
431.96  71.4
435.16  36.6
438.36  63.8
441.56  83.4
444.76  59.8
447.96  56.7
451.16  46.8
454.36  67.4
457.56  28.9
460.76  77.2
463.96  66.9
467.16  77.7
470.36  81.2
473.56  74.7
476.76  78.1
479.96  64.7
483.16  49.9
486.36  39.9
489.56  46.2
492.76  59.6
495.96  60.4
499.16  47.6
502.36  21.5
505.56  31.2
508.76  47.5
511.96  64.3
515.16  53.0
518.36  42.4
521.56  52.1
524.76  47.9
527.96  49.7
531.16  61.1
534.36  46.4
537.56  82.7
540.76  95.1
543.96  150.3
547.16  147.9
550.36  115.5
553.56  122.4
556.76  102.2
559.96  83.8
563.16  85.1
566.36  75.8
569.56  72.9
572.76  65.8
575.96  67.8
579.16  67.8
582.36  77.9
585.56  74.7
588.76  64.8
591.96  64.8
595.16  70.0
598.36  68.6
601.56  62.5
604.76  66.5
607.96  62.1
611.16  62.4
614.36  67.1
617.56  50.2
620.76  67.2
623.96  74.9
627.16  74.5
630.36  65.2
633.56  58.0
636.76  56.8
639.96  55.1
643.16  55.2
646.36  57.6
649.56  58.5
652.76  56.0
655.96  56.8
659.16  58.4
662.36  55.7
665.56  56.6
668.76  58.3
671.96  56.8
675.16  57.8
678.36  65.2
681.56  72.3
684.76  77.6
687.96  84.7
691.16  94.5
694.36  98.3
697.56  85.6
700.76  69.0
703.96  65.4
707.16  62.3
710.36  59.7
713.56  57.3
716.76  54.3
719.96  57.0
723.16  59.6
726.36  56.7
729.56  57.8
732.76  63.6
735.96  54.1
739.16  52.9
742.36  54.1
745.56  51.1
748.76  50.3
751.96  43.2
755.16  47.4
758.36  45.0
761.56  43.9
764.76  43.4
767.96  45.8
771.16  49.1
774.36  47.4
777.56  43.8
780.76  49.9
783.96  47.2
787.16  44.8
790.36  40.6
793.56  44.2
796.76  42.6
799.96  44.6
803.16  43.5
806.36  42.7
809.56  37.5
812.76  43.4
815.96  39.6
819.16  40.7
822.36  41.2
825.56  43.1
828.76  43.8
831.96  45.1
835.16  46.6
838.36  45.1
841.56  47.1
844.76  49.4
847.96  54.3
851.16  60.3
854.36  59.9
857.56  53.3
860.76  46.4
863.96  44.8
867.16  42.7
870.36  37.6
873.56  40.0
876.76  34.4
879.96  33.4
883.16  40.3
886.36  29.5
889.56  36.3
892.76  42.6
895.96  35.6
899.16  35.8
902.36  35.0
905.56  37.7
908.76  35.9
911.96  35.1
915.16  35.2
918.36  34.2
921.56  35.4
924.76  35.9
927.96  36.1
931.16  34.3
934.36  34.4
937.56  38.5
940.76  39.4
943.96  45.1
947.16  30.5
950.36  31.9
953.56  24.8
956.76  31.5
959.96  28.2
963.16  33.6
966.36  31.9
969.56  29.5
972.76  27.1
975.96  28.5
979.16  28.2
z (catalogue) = 3.47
